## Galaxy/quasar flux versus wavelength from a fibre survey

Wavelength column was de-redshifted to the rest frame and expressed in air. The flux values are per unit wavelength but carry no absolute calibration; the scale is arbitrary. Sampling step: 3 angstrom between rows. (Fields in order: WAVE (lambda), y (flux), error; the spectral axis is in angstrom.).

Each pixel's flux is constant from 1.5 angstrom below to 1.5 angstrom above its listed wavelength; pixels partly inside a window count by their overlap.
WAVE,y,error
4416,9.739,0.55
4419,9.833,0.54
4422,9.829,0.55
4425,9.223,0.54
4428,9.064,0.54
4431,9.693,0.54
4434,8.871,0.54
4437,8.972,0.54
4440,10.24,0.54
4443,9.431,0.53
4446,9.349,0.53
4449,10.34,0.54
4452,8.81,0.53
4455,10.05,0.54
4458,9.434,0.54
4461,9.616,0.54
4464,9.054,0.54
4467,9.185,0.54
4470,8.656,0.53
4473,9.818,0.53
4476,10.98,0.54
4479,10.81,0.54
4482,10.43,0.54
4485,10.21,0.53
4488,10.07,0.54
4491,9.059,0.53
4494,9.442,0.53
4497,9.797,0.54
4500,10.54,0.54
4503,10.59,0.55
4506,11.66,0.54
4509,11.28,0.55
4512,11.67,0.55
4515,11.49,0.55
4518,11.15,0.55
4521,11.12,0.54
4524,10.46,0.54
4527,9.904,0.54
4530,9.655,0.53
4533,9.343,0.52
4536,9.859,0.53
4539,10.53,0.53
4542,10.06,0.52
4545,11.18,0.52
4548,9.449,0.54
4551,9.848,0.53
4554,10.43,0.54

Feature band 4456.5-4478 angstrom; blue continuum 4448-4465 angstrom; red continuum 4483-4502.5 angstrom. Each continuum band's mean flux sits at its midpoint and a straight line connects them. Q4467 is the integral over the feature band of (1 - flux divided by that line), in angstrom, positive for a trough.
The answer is 0.2 angstrom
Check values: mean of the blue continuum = 9.54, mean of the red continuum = 9.91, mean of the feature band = 9.56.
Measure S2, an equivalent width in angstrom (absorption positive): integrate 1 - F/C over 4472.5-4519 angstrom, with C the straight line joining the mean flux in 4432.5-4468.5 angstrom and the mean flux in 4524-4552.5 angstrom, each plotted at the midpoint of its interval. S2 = -4.0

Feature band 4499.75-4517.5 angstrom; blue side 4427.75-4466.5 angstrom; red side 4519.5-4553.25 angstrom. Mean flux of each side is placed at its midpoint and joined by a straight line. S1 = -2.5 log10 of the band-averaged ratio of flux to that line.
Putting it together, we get -0.14 mag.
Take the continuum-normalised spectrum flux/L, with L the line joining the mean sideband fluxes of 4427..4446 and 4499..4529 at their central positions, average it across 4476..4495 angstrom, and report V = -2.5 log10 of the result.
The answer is 0.03 mag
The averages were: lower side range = 9.38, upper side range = 11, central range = 10.1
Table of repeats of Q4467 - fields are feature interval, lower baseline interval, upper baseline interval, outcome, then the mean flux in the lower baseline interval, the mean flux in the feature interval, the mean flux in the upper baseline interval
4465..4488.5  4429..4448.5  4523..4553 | -0.8 angstrom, 9.46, 10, 10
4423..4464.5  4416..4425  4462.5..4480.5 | 1.2 angstrom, 9.71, 9.45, 9.75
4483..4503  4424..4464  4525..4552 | -0.4 angstrom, 9.46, 9.92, 9.99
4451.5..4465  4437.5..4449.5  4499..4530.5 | 0.7 angstrom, 9.73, 9.45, 10.9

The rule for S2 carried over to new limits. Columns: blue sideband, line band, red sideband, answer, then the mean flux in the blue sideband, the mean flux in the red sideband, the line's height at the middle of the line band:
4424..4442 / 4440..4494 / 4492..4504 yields -0.1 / 9.35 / 10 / 9.7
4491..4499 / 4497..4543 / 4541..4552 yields -3.5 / 9.57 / 10.2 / 9.85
